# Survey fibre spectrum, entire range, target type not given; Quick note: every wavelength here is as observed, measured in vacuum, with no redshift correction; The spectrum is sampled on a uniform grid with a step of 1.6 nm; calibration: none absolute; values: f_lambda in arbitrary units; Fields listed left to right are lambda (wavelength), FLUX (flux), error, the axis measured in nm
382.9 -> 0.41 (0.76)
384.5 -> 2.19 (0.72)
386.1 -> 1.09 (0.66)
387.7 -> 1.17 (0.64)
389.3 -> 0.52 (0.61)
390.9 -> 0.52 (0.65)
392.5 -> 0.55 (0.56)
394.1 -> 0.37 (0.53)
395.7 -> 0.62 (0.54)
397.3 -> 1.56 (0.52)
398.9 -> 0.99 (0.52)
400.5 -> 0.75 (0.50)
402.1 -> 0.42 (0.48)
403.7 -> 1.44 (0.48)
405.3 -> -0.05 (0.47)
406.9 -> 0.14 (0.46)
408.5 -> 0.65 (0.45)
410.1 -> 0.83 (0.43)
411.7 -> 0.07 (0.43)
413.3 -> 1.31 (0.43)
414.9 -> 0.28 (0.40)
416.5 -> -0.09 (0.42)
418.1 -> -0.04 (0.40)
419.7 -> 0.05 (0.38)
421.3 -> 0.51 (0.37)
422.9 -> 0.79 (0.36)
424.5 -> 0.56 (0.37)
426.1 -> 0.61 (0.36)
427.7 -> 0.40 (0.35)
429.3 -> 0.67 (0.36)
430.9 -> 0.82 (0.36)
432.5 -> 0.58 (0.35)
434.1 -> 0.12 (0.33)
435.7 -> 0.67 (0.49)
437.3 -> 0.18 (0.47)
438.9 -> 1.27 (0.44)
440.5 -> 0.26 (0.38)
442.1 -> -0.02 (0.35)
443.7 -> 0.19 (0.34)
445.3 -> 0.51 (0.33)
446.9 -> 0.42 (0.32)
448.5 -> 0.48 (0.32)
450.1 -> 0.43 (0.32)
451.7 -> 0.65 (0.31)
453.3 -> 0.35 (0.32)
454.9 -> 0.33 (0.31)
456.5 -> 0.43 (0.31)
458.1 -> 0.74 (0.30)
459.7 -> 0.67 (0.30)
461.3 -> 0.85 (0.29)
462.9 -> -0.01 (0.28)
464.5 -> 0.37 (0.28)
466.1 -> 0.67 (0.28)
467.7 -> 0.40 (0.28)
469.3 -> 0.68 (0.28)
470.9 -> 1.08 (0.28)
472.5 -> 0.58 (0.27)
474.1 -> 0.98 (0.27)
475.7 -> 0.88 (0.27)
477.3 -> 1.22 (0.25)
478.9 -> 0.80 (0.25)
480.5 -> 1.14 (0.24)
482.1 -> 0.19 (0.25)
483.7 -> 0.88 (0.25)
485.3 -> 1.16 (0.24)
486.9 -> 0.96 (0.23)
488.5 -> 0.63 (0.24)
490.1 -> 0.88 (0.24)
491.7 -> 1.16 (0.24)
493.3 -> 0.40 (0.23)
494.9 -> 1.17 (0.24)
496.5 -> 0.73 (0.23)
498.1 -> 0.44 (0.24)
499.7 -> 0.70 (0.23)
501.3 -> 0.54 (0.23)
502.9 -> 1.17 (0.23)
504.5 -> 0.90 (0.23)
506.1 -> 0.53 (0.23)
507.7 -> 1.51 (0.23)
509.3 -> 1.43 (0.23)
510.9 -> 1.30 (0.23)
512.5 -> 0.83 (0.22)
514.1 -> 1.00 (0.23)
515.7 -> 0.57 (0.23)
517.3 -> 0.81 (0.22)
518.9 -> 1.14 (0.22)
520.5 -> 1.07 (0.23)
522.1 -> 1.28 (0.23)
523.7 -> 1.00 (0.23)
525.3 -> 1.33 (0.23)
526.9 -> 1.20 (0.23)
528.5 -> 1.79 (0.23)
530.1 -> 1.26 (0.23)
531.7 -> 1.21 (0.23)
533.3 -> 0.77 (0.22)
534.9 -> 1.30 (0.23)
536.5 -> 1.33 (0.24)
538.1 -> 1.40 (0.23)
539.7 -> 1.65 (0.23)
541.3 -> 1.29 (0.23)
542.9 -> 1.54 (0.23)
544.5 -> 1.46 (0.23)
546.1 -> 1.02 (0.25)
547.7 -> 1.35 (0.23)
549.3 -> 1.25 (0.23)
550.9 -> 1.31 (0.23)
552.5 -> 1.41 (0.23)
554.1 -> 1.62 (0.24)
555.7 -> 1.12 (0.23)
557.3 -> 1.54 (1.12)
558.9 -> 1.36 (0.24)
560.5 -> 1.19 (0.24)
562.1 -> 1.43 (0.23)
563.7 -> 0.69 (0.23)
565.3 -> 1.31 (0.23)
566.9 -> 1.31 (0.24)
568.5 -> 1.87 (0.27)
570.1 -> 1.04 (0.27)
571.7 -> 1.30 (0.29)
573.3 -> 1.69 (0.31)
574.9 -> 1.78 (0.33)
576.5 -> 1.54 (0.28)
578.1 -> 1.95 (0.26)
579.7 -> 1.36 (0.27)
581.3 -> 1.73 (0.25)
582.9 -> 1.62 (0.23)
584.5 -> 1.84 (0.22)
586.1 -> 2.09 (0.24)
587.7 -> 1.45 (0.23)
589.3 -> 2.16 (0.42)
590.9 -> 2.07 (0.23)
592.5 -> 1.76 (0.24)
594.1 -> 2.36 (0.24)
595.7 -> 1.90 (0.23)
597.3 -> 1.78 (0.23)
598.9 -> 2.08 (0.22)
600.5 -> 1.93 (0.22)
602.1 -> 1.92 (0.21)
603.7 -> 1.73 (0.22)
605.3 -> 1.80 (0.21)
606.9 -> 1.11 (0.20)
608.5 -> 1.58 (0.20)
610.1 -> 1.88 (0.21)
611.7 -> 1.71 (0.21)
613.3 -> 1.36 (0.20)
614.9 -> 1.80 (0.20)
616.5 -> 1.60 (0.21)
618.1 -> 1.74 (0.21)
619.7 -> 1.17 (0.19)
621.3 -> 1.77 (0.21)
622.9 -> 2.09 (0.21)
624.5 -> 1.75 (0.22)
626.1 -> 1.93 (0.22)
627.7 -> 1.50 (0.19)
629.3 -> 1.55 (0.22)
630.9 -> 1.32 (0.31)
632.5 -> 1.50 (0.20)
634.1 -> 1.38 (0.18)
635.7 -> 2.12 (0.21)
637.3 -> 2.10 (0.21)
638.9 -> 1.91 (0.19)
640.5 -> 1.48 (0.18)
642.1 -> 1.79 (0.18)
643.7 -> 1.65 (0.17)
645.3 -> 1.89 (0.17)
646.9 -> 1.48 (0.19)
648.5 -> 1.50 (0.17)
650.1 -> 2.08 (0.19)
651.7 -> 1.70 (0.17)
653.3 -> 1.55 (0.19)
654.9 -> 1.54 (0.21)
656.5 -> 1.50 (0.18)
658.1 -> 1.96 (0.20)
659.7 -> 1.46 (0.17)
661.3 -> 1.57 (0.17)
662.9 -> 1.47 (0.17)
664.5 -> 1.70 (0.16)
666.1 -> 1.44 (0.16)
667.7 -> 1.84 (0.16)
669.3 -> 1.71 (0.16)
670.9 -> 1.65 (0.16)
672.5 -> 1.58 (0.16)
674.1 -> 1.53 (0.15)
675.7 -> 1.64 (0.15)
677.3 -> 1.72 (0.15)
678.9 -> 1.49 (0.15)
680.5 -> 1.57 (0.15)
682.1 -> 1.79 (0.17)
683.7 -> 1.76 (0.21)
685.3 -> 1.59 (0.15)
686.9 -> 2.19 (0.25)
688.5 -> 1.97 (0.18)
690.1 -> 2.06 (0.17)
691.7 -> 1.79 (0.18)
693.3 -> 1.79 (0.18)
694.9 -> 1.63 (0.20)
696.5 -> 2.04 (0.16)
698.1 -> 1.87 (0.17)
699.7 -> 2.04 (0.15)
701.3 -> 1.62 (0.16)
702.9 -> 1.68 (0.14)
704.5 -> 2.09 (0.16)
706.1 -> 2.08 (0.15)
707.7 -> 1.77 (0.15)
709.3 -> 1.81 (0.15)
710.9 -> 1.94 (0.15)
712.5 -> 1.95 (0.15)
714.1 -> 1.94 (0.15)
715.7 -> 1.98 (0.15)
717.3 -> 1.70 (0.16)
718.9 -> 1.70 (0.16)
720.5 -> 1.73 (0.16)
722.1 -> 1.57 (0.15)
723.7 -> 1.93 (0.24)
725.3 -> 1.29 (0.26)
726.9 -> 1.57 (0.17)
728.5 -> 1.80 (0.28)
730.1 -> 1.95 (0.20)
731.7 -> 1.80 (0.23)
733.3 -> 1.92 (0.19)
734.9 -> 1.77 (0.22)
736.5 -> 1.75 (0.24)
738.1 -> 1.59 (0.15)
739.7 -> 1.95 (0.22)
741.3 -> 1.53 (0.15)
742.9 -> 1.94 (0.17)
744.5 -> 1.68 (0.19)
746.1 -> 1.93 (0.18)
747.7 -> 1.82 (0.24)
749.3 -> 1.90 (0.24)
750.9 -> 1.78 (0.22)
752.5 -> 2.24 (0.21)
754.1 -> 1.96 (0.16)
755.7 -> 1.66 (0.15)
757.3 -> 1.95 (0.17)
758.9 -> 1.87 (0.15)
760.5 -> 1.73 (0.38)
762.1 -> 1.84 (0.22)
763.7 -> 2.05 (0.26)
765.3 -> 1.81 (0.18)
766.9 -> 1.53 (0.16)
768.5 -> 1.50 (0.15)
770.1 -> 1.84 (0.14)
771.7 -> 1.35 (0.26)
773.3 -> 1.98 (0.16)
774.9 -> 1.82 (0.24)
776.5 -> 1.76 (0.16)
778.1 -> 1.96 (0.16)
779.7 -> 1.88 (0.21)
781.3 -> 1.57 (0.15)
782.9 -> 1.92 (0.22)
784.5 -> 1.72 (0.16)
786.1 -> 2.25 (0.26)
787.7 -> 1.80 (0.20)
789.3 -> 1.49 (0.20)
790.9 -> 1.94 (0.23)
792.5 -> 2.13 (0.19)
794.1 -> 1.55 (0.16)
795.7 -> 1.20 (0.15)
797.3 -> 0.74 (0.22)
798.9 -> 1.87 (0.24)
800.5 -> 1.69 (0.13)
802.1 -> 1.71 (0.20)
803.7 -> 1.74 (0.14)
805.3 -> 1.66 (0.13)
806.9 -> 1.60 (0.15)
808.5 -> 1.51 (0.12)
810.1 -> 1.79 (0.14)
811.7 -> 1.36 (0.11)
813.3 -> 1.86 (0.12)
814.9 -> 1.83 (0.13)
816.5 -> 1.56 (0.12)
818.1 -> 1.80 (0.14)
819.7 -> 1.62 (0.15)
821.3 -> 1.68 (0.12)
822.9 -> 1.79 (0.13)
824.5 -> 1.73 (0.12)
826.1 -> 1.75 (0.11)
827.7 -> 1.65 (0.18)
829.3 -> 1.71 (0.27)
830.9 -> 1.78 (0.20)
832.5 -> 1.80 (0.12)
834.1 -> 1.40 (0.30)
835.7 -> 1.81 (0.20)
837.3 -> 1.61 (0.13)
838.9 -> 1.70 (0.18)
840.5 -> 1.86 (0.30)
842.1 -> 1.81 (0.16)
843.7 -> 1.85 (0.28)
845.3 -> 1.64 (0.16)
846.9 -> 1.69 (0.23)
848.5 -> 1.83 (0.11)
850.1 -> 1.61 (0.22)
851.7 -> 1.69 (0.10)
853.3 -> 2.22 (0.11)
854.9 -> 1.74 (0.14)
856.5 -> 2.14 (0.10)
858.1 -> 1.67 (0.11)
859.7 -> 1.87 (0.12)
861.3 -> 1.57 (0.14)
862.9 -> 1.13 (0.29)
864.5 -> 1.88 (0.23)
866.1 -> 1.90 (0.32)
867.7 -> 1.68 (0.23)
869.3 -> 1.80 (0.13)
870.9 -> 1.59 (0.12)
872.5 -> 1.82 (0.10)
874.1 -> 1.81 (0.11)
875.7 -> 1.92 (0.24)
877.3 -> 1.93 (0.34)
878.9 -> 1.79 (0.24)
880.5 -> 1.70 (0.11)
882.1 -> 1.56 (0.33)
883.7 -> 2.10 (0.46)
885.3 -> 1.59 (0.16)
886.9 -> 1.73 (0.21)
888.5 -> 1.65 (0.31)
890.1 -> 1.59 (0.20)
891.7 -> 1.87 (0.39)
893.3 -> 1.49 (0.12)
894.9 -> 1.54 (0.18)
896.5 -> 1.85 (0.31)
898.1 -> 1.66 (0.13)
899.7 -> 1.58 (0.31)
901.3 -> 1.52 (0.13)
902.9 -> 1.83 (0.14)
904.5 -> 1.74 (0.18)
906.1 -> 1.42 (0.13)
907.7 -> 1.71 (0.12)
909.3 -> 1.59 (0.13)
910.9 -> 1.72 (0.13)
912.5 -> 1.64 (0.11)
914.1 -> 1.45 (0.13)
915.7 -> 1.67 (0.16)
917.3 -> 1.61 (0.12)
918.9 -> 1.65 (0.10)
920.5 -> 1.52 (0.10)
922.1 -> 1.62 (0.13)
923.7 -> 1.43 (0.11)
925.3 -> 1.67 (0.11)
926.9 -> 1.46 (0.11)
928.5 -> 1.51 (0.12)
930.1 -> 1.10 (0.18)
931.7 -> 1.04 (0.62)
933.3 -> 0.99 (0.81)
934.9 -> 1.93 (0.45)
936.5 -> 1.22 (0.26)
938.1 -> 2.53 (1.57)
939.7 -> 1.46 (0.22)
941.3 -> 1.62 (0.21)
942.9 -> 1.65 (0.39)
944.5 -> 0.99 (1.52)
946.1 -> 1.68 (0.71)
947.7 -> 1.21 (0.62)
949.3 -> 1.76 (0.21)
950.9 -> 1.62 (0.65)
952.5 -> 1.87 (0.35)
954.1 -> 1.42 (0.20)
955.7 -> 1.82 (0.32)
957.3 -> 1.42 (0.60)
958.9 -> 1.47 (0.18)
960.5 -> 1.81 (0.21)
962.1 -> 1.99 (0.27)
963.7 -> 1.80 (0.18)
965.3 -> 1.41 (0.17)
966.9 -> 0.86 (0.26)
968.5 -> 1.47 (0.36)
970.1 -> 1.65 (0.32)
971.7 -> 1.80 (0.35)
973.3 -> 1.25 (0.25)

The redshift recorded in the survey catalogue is 0.300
